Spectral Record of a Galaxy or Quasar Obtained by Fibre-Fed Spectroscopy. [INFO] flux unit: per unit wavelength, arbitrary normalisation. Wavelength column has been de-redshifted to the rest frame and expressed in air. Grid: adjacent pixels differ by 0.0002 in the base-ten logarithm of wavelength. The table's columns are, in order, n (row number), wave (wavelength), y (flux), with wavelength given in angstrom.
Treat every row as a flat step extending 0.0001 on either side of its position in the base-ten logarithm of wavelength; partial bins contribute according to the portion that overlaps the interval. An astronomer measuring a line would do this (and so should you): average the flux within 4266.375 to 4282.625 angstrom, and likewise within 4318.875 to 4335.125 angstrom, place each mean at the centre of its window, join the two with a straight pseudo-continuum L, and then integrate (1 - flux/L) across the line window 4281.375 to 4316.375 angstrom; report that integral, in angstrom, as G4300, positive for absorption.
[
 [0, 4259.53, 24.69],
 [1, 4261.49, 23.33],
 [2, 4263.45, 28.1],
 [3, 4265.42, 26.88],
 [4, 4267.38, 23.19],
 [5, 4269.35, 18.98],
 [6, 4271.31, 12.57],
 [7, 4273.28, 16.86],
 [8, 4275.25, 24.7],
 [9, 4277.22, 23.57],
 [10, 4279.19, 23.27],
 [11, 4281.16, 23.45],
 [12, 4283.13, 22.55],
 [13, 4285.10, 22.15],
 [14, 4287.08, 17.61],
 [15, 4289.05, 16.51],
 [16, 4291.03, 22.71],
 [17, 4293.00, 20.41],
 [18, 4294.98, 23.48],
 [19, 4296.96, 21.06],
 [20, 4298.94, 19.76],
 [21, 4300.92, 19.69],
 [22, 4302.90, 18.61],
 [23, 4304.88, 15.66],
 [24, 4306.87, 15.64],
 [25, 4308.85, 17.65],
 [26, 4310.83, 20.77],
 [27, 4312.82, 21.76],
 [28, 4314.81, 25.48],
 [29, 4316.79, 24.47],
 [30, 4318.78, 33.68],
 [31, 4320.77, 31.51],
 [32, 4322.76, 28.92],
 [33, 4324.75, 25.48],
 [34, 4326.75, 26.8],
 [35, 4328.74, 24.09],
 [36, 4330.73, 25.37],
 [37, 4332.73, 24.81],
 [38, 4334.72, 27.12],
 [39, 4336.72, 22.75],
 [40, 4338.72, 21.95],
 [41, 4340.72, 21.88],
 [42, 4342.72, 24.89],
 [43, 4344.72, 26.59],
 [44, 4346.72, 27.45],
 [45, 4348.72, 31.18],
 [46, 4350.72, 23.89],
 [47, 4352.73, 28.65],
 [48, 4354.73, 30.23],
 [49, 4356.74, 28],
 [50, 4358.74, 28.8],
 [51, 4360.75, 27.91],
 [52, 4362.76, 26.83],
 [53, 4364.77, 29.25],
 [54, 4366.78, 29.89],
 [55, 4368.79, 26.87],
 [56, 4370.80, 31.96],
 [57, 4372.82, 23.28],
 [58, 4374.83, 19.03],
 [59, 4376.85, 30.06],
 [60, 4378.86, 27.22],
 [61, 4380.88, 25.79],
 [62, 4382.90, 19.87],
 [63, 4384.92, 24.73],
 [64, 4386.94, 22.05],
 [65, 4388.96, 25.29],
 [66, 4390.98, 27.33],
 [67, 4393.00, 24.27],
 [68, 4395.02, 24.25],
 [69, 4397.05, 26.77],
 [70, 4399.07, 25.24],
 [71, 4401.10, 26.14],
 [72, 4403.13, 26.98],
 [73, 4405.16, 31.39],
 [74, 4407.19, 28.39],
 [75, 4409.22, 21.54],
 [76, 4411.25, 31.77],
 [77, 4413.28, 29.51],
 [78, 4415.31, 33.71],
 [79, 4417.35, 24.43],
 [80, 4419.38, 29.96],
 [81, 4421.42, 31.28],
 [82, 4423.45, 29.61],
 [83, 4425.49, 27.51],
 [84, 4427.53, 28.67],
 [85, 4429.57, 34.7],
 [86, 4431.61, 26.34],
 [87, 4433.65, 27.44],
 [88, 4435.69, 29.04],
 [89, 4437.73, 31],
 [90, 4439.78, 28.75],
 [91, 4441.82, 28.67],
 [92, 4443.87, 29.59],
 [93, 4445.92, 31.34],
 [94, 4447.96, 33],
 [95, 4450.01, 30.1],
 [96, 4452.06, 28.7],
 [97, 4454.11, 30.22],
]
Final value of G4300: 5.1 angstrom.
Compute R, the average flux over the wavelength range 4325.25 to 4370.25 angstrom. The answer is 26.6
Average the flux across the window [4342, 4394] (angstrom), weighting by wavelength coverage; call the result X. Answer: 26.6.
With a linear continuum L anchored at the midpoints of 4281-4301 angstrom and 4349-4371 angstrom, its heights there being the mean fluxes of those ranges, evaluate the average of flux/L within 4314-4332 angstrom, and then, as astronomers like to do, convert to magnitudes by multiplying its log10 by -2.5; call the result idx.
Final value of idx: -0.13 mag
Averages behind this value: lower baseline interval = 20.8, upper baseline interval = 28.4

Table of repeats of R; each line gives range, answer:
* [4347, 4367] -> 28.4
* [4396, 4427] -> 28.3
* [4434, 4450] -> 30.1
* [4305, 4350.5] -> 24.8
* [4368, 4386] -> 25.4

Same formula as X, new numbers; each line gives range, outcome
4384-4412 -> 26.1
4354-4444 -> 27.6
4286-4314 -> 19.4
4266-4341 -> 22.3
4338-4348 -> 24.8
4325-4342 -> 24.4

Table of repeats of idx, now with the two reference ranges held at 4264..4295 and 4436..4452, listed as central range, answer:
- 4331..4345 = 0.01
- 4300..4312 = 0.25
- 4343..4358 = -0.11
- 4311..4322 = -0.16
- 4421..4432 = -0.02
